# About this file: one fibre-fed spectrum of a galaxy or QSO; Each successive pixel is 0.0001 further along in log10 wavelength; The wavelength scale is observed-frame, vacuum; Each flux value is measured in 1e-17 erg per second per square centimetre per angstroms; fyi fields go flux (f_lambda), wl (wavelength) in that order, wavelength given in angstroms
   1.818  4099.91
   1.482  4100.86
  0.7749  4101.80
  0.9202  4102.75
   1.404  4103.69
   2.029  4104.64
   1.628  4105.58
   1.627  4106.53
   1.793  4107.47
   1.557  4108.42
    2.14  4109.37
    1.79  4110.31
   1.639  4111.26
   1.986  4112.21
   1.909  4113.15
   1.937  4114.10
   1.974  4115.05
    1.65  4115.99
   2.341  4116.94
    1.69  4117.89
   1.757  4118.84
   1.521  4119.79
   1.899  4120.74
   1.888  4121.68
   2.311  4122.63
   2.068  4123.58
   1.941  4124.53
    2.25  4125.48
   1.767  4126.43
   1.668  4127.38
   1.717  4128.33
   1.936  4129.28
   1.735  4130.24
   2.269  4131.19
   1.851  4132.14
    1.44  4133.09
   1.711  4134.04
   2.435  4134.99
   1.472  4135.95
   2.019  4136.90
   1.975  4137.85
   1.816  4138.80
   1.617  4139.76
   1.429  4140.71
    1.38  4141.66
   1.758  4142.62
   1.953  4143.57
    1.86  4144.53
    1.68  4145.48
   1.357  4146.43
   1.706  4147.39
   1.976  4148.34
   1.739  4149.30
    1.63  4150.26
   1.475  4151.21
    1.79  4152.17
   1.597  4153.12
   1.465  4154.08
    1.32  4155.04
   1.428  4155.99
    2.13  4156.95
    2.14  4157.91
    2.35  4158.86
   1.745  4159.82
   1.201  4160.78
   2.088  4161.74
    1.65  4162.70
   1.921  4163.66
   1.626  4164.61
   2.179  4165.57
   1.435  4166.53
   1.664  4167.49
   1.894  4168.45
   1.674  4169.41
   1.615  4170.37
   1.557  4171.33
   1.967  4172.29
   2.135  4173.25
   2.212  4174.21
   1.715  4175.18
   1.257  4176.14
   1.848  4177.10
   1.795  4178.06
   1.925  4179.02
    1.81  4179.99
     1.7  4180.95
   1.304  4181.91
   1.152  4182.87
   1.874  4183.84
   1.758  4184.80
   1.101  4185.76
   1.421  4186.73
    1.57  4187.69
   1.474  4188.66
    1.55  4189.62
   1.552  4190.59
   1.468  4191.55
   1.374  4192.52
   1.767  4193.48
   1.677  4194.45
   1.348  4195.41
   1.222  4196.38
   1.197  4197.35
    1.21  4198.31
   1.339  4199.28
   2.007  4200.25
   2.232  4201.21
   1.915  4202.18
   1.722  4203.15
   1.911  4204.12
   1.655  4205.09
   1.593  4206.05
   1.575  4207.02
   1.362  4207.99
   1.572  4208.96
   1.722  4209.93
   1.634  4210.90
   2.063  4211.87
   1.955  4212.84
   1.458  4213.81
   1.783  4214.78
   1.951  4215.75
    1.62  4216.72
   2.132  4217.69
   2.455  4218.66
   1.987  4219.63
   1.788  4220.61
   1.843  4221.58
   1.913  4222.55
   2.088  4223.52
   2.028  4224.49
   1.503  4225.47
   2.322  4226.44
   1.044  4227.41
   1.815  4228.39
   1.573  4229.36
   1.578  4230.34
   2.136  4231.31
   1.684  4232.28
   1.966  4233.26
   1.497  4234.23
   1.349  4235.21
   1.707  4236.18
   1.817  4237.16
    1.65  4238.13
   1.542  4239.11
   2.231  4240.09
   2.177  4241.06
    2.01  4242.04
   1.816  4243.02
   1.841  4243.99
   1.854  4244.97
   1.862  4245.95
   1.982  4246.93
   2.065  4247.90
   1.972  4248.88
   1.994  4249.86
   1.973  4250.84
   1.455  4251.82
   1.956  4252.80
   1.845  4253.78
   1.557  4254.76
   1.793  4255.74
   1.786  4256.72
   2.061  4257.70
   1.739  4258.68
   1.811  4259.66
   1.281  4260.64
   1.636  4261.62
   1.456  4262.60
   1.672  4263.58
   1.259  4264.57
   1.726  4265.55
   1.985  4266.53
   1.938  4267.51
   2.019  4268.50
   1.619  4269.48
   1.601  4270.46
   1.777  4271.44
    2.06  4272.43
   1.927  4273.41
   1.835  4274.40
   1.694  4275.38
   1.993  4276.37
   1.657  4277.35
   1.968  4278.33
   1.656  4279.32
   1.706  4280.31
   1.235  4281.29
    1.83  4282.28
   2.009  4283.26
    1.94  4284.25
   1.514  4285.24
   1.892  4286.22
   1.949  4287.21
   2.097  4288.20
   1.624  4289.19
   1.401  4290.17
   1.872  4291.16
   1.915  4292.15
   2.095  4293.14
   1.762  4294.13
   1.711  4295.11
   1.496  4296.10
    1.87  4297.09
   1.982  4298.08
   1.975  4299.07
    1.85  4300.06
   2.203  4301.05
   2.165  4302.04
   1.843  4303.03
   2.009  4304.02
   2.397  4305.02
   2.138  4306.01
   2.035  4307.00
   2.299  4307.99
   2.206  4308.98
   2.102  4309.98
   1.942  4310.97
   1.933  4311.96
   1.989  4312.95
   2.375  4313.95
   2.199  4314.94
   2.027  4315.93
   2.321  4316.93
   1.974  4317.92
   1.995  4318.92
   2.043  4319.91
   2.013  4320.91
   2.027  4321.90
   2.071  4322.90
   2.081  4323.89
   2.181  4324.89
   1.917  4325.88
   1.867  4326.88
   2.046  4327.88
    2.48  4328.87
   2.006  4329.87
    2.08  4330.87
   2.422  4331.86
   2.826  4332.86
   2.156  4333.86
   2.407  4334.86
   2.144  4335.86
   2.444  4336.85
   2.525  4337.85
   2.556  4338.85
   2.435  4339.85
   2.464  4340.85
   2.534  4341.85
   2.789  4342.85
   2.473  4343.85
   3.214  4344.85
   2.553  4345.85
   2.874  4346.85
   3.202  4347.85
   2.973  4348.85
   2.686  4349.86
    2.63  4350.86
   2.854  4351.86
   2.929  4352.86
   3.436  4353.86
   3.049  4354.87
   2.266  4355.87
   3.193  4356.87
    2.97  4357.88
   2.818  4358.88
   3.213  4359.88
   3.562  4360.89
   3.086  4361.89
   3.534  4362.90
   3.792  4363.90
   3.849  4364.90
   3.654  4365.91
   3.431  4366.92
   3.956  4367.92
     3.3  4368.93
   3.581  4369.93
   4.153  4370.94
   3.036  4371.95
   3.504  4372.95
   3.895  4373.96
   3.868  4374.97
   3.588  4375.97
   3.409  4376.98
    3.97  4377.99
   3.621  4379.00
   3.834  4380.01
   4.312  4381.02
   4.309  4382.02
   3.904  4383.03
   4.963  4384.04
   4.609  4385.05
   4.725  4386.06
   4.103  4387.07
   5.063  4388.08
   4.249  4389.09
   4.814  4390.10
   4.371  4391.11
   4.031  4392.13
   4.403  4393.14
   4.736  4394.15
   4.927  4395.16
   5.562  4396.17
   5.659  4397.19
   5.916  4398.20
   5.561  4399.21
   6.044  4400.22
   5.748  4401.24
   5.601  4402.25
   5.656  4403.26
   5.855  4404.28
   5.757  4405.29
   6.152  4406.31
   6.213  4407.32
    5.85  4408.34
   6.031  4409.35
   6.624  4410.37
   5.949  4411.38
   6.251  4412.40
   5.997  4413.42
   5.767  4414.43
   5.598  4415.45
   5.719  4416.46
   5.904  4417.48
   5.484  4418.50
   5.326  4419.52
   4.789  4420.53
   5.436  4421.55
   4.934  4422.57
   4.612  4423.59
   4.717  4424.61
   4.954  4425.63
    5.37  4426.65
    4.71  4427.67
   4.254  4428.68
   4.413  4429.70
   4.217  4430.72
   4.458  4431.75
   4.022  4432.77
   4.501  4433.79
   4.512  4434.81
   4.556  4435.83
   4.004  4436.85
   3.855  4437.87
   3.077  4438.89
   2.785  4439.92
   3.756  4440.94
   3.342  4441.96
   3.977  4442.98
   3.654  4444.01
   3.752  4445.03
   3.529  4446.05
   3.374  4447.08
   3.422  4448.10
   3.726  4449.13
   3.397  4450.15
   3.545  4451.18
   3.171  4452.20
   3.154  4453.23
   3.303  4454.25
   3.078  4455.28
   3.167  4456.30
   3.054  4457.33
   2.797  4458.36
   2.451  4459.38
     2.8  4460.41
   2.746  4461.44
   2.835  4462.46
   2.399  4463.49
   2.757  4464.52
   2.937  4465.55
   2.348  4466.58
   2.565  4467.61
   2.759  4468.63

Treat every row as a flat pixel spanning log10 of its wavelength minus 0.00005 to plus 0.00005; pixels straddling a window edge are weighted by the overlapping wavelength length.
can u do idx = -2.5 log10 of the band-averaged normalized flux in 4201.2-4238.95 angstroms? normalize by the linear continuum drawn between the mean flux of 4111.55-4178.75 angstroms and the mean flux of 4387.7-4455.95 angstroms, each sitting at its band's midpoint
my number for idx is 0.407 mag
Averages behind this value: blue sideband 1.8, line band 1.78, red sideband 4.73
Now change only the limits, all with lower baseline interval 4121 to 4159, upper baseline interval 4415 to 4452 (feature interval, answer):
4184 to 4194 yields 0.412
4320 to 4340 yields 0.468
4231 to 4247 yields 0.404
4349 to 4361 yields 0.230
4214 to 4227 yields 0.270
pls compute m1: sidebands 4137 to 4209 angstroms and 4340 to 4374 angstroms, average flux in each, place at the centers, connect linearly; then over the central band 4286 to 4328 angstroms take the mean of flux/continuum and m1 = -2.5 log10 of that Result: 0.34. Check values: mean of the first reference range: 1.67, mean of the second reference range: 3.14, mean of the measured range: 2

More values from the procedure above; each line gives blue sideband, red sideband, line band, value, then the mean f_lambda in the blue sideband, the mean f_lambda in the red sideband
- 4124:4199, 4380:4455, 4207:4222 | 0.27 mag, 1.7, 4.71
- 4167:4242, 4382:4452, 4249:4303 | 0.46 mag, 1.71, 4.79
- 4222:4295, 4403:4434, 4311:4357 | 0.40 mag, 1.79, 5.34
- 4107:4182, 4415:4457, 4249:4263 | 0.47 mag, 1.79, 4.18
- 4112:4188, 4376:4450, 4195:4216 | 0.41 mag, 1.77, 4.75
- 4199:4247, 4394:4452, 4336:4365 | 0.28 mag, 1.81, 4.86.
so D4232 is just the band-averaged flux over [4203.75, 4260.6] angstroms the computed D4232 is 1.81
